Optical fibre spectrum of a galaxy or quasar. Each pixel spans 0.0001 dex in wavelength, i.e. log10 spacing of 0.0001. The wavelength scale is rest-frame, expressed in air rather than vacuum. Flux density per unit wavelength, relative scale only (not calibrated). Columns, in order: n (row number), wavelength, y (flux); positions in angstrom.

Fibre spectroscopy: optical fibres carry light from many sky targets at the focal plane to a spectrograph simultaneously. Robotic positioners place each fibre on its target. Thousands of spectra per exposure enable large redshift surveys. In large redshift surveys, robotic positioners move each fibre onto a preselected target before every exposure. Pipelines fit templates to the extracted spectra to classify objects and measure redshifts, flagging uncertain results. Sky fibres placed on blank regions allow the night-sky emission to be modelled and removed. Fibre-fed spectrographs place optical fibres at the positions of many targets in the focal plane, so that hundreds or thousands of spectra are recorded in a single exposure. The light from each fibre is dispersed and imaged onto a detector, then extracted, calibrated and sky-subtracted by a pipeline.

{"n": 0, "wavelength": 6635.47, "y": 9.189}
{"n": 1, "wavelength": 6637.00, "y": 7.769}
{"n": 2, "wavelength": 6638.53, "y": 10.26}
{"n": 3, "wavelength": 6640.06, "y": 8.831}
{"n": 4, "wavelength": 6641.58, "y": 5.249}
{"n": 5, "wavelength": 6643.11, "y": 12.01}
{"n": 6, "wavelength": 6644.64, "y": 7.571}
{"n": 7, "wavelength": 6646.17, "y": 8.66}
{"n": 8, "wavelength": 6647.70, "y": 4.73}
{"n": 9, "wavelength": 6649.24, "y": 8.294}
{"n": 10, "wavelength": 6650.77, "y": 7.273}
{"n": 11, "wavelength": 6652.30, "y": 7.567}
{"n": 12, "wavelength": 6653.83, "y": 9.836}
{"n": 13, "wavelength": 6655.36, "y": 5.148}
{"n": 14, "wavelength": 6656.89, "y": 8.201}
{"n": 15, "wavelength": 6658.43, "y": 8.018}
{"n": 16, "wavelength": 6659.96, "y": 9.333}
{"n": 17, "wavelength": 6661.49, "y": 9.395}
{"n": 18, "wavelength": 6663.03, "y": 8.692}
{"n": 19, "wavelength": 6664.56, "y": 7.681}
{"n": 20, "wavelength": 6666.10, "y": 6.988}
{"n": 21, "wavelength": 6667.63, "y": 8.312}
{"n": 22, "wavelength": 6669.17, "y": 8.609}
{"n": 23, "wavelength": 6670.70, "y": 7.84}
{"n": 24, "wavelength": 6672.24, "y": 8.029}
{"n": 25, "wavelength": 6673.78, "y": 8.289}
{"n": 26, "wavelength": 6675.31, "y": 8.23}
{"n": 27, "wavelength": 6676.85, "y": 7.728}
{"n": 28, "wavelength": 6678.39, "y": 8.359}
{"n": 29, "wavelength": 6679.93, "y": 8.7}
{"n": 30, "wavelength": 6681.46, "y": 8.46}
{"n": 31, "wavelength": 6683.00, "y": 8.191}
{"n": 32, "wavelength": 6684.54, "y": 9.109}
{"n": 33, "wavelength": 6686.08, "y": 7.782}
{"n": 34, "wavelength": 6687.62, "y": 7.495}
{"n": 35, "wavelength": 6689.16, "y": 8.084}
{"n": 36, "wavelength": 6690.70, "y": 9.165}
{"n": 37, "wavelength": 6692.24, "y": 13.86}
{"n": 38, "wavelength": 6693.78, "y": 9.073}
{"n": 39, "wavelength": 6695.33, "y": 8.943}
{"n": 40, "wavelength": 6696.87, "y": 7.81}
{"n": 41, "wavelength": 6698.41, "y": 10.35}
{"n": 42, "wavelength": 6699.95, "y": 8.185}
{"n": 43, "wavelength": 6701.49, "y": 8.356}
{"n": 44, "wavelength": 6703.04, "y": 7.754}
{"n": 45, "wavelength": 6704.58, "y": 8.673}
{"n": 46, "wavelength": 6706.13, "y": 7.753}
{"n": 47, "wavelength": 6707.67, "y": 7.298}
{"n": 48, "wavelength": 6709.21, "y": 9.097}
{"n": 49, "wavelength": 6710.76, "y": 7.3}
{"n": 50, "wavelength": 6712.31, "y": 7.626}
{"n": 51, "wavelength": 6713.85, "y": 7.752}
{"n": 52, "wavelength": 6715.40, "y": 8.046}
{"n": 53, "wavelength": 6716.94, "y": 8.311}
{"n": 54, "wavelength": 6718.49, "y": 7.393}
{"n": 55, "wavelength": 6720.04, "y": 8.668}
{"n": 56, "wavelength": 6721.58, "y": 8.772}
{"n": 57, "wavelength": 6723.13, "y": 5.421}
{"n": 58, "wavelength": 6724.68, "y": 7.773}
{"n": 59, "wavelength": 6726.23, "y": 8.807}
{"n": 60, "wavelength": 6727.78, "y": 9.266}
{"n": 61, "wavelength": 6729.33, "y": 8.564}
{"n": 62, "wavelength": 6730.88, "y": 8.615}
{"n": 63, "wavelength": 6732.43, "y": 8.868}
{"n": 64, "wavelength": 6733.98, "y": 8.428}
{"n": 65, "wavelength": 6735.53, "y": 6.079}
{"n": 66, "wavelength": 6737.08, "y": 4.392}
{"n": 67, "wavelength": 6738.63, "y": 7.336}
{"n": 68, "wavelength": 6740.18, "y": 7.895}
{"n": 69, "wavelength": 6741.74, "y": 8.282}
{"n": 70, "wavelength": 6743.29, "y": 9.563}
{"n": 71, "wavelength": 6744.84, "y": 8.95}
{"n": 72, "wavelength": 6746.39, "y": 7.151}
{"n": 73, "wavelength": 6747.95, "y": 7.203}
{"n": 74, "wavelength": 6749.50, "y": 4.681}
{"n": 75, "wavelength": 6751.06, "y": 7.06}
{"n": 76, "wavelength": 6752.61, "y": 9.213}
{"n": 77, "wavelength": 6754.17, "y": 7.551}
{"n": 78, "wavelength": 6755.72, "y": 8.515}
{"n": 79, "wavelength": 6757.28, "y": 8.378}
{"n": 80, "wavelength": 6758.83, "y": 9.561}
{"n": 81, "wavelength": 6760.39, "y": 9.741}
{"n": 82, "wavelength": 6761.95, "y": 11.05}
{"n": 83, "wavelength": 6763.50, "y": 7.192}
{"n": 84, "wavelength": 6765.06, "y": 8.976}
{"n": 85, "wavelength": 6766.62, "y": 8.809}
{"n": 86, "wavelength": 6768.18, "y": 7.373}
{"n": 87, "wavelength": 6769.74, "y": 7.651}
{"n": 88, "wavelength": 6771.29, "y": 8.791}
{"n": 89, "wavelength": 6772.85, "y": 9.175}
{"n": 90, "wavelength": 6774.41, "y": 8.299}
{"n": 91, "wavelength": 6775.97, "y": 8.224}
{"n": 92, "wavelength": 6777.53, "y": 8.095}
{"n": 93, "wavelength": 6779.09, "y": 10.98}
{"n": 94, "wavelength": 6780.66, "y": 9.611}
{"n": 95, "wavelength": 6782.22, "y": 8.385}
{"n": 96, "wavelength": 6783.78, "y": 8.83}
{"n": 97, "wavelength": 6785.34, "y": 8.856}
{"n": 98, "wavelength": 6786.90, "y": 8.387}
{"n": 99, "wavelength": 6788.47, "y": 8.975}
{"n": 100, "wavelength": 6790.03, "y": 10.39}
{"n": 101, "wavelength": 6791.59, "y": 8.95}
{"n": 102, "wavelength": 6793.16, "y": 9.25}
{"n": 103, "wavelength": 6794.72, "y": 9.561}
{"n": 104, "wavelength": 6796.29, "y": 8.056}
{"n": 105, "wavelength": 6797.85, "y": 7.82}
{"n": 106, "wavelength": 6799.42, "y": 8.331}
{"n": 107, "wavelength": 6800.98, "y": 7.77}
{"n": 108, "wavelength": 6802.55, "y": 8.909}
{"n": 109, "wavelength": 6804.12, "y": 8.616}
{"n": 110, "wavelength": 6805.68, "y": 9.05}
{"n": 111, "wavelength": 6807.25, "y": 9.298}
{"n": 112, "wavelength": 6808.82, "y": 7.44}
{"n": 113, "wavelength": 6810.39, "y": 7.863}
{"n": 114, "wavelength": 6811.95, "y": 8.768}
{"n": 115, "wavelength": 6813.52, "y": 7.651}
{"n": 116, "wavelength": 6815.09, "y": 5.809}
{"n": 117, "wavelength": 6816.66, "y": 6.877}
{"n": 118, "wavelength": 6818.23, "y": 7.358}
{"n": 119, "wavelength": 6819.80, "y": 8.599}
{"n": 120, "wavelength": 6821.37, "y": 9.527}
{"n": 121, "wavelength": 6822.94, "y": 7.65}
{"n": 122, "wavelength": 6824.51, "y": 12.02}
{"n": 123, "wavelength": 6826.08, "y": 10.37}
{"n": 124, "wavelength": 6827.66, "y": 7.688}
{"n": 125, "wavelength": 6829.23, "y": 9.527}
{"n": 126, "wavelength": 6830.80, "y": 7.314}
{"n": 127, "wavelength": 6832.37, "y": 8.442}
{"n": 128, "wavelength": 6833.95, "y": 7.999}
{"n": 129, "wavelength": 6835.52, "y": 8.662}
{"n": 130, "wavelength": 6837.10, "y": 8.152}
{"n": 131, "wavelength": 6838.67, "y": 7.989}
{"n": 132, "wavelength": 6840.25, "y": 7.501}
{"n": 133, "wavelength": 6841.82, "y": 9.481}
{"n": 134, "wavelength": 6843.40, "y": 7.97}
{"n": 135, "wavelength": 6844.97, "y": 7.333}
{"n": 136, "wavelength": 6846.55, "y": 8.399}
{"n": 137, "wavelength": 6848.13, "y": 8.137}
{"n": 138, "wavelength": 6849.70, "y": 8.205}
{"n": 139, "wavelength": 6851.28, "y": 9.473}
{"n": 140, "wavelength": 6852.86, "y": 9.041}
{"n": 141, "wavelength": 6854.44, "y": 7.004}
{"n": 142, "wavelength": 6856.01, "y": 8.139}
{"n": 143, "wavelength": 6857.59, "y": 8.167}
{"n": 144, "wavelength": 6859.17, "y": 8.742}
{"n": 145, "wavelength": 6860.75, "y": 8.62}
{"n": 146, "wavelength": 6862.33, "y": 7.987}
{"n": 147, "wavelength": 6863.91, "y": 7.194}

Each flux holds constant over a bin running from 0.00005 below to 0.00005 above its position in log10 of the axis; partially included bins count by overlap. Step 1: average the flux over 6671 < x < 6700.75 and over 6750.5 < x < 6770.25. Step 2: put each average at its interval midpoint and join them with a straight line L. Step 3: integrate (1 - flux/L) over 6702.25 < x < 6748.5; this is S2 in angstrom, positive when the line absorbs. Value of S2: 3.9 angstrom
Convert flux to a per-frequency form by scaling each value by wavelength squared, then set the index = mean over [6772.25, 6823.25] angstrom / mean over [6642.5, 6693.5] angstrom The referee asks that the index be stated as 1.06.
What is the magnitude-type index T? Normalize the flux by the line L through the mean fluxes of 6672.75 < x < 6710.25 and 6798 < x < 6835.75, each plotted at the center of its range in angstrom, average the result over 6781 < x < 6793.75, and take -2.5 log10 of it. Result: -0.07 mag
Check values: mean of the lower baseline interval 8.6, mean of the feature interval 9.02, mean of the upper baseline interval 8.38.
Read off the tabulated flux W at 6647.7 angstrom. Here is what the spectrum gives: 4.73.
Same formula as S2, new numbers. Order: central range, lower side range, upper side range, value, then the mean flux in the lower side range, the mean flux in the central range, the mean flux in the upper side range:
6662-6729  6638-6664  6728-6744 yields -2.8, 8.16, 8.33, 7.85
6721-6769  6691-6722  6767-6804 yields 3.3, 8.56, 8.04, 8.72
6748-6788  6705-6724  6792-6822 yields -2.3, 7.8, 8.52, 8.24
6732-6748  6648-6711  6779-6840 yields 1.5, 8.35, 7.64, 8.57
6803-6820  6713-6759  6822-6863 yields 0.7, 7.86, 7.94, 8.47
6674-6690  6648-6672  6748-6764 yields -0.3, 8.01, 8.22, 8.27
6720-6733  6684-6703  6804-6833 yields 0.8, 8.97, 8.28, 8.41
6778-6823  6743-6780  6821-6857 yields -0.5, 8.41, 8.55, 8.51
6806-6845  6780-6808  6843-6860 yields 0.9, 8.83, 8.32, 8.25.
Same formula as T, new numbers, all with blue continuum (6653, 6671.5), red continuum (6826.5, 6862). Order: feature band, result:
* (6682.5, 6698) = -0.10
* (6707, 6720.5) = 0.04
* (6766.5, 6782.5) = -0.06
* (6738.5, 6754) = 0.07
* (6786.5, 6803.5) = -0.06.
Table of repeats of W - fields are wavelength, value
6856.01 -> 8.139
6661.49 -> 9.395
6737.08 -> 4.392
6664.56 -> 7.681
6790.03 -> 10.39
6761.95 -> 11.05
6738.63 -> 7.336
